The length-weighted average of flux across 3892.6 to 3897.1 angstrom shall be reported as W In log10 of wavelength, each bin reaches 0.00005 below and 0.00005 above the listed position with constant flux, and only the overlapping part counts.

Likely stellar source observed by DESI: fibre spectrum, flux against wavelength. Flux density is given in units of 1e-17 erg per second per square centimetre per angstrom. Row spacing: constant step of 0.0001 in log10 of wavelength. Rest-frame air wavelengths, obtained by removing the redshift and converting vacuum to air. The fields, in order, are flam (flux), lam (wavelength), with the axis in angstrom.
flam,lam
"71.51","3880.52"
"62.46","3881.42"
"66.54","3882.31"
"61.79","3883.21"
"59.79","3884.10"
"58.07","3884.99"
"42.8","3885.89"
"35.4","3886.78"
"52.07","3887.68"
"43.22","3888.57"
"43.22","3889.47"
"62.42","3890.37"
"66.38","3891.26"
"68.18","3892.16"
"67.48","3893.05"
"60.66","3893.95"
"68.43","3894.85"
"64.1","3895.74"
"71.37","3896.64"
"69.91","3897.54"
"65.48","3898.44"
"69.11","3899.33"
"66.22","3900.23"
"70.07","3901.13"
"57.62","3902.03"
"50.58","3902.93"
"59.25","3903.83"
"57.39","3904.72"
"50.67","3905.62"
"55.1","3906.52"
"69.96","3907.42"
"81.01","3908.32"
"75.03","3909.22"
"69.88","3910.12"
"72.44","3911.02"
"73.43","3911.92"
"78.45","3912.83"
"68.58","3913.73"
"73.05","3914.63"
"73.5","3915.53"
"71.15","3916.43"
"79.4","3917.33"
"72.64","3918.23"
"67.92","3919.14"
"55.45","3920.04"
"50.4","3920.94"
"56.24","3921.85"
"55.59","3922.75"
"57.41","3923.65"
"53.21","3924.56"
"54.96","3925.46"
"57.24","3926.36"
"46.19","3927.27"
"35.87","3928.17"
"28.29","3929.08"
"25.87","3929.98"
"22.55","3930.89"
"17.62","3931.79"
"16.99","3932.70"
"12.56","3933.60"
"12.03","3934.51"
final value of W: 66.4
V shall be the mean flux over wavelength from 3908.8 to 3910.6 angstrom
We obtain 72.4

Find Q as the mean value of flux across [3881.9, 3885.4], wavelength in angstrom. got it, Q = 61.6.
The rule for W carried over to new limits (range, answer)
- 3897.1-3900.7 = 67.7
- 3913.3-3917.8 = 73.3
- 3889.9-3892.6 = 65.4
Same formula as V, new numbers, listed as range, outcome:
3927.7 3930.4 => 30.2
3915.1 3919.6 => 72.9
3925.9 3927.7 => 51.8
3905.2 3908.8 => 64.4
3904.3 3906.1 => 54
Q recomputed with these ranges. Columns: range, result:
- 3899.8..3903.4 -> 61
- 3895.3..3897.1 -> 67.6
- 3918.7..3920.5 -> 61.8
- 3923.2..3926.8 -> 55.7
